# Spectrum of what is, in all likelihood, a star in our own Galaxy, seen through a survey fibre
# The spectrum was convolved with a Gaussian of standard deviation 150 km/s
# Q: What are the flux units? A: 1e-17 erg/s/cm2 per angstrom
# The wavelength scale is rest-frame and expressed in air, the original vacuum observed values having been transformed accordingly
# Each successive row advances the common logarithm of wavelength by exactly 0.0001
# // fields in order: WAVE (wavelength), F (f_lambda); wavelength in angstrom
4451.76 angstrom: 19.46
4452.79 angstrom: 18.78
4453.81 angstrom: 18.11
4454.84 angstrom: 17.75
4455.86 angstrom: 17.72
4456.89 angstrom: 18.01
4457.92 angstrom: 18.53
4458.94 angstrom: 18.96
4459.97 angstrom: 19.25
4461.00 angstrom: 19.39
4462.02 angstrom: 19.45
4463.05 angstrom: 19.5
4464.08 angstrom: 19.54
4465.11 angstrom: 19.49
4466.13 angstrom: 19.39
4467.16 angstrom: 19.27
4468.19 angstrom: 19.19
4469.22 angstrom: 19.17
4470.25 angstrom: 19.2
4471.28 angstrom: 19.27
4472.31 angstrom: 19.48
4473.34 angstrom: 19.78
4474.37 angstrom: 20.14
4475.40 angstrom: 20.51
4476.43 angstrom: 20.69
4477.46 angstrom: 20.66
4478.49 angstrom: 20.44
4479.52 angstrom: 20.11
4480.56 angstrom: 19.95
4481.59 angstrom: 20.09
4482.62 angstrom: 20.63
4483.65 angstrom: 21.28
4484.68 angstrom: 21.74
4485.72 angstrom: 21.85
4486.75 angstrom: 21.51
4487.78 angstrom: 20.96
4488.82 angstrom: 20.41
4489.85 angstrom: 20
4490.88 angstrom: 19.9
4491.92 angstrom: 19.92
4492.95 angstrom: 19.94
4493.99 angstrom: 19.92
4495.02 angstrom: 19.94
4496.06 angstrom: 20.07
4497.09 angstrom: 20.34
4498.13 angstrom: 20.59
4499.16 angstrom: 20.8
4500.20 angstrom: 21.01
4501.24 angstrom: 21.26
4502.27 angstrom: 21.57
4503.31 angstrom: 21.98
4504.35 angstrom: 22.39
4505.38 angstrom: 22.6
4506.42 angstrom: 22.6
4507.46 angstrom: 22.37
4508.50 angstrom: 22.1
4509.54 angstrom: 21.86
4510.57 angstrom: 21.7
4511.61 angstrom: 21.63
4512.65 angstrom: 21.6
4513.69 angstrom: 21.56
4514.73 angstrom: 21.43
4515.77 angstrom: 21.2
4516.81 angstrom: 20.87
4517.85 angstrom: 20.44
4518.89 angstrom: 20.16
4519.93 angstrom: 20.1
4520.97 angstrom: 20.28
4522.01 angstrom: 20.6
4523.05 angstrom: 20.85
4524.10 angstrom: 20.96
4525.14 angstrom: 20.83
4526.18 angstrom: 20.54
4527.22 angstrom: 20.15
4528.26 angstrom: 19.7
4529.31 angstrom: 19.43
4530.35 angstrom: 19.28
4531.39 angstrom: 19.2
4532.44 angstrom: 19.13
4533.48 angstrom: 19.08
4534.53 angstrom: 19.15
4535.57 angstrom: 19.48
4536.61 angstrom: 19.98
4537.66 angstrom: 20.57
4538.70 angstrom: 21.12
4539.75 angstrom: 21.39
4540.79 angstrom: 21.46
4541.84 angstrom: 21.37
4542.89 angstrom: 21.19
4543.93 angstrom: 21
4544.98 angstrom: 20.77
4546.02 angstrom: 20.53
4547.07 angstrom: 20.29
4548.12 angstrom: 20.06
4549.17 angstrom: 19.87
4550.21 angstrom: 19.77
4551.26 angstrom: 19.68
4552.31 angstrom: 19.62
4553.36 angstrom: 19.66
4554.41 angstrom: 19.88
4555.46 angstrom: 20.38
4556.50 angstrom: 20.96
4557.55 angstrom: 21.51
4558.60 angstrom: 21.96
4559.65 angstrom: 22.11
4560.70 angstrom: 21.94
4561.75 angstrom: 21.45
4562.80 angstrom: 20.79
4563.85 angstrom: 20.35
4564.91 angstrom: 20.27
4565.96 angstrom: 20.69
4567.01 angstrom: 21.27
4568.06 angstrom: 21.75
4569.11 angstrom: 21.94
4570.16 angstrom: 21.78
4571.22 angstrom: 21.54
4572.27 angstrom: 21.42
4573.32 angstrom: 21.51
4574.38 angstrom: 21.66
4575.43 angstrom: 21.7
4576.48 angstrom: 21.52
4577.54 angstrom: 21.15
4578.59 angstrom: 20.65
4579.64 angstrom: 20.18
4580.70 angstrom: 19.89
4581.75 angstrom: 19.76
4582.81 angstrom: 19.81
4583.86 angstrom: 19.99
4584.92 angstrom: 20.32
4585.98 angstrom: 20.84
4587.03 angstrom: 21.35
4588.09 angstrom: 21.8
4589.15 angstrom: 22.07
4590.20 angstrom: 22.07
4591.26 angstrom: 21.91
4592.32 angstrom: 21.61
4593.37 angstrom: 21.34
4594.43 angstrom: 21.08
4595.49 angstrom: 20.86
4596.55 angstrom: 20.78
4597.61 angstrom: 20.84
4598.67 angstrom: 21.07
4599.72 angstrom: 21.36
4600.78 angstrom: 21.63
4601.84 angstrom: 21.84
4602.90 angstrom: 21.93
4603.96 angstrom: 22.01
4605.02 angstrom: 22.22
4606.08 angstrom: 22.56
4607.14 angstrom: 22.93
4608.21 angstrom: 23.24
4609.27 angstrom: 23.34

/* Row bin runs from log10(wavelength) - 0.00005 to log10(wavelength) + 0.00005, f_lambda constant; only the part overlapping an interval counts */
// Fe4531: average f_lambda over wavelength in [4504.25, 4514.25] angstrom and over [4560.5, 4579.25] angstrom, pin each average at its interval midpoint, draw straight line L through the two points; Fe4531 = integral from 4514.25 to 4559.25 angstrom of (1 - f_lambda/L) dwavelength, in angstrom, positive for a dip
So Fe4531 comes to 2.73 angstrom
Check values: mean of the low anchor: 22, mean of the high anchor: 21.3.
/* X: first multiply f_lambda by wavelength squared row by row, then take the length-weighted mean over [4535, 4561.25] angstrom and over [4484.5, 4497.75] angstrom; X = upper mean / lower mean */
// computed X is 1.04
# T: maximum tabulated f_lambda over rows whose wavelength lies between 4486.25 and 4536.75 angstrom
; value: 22.6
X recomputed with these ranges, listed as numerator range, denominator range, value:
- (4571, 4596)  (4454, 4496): 1.12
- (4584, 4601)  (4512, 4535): 1.08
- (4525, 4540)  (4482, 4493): 0.98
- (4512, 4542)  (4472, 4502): 1.01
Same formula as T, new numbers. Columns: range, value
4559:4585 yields 22.11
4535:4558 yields 21.51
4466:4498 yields 21.85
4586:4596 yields 22.07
